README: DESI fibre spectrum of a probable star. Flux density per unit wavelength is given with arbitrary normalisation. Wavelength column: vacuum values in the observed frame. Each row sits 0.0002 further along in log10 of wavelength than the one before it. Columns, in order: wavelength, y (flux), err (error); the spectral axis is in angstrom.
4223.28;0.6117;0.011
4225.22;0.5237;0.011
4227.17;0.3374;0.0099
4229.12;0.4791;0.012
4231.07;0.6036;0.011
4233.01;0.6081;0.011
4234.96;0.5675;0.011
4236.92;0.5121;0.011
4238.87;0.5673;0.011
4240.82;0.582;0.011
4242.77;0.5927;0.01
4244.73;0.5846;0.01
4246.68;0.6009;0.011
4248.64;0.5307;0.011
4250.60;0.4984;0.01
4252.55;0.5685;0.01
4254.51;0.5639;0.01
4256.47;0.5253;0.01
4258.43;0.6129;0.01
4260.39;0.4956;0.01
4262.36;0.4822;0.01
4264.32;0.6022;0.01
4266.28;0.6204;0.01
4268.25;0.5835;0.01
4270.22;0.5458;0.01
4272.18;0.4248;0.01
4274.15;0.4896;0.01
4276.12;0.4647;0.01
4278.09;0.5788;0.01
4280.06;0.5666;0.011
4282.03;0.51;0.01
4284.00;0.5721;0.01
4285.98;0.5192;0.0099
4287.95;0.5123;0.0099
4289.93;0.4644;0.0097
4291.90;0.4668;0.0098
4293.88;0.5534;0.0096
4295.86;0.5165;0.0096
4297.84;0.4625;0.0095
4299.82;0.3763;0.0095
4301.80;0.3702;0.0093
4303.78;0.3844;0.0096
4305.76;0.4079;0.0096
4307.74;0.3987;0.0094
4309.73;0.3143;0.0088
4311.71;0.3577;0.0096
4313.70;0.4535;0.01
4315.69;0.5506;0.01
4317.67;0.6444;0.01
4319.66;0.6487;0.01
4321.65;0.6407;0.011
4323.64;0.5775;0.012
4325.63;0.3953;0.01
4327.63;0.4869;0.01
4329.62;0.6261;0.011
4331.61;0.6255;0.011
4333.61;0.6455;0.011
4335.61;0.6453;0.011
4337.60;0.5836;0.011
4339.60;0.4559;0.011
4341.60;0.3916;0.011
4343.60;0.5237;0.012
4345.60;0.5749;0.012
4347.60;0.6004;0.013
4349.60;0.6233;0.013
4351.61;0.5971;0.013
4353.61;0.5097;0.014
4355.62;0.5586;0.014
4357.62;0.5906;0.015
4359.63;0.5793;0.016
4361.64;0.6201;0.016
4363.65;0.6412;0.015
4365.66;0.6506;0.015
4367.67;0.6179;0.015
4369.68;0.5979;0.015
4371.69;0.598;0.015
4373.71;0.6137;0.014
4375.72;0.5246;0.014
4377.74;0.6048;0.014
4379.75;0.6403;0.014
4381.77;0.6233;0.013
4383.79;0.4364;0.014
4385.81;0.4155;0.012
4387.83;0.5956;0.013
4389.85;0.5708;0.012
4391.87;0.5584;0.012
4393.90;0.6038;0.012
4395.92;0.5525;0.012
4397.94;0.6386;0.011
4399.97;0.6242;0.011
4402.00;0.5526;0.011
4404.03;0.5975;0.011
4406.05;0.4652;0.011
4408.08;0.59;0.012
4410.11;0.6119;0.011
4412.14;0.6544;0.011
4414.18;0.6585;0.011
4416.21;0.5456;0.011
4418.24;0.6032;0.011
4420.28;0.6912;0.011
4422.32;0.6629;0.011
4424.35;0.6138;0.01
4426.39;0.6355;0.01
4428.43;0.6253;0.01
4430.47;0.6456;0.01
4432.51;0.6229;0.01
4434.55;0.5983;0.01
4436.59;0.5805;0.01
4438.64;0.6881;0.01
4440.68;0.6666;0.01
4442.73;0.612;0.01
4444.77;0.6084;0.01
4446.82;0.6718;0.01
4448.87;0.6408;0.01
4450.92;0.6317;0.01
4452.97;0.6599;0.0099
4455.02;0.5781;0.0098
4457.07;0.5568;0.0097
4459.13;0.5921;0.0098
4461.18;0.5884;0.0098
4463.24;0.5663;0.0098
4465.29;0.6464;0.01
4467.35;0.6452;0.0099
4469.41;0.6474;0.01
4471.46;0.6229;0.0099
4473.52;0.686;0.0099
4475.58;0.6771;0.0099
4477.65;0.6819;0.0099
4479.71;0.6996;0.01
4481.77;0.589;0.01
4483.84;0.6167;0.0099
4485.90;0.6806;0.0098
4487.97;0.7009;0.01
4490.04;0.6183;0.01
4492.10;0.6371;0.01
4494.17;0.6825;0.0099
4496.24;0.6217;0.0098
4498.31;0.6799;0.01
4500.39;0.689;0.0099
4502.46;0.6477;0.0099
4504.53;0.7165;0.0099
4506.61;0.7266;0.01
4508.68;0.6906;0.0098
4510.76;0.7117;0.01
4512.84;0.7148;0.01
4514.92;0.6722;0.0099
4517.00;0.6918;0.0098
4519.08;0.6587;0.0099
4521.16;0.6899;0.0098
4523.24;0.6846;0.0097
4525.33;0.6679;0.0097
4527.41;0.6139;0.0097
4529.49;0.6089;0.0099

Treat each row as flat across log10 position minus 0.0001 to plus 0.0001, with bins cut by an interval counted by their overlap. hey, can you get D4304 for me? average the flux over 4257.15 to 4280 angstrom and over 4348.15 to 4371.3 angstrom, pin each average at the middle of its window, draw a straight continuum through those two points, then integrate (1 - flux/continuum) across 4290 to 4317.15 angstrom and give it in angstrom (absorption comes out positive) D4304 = 6.0 angstrom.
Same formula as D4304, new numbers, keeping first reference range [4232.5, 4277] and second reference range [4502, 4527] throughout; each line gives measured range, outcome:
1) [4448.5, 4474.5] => 1.6 angstrom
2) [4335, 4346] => 1.3 angstrom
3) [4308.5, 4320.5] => 1.9 angstrom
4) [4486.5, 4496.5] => 0.3 angstrom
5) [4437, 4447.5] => 0.1 angstrom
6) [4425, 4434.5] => 0.2 angstrom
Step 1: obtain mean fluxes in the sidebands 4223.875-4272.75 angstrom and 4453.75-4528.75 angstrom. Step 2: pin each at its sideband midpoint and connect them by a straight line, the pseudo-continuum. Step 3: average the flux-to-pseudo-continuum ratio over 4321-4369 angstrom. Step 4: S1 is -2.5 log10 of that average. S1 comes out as 0.031 mag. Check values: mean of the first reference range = 0.546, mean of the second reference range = 0.655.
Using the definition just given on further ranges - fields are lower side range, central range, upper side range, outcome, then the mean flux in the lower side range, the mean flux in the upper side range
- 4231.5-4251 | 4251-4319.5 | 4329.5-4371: 0.15 mag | 0.567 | 0.583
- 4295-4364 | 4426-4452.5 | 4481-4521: -0.03 mag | 0.524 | 0.672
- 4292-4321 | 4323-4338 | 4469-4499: -0.17 mag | 0.462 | 0.656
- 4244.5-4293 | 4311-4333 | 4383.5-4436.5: 0.01 mag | 0.535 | 0.593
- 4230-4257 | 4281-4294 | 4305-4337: 0.07 mag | 0.565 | 0.528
